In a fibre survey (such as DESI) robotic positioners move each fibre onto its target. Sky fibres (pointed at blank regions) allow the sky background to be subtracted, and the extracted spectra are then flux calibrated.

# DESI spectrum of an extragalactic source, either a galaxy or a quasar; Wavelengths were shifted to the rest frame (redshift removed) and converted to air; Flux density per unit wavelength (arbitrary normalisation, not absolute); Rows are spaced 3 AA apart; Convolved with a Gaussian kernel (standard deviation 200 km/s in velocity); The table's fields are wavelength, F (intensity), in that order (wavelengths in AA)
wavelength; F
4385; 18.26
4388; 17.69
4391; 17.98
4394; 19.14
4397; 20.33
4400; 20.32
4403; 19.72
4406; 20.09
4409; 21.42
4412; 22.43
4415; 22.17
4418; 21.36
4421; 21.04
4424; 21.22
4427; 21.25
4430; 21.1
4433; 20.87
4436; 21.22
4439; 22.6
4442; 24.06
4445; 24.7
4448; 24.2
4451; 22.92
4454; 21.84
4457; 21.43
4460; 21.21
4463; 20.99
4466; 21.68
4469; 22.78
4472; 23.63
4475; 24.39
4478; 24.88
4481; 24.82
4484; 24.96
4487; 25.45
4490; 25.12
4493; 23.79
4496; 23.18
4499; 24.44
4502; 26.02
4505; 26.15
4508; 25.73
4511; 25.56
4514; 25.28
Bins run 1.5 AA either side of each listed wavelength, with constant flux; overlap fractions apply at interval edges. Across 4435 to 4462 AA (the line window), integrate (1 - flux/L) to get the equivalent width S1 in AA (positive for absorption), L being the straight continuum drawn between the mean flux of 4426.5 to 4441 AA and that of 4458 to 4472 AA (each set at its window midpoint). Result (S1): -1.25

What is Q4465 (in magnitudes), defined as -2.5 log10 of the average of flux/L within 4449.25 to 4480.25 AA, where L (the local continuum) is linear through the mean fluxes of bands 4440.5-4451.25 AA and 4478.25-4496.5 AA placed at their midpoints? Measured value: 0.079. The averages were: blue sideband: 24.1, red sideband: 24.7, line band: 22.6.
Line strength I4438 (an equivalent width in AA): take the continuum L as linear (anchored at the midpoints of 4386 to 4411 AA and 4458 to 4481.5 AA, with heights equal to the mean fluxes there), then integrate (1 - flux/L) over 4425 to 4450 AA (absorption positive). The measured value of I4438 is -1.2 AA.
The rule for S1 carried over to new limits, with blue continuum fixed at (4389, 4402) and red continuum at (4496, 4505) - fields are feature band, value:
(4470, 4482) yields -0.3 AA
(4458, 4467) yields 0.7 AA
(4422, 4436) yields 0.0 AA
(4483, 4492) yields -0.3 AA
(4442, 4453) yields -0.8 AA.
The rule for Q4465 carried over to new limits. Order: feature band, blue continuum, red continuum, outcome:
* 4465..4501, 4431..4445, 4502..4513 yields 0.021 mag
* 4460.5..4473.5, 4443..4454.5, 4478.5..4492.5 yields 0.098 mag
